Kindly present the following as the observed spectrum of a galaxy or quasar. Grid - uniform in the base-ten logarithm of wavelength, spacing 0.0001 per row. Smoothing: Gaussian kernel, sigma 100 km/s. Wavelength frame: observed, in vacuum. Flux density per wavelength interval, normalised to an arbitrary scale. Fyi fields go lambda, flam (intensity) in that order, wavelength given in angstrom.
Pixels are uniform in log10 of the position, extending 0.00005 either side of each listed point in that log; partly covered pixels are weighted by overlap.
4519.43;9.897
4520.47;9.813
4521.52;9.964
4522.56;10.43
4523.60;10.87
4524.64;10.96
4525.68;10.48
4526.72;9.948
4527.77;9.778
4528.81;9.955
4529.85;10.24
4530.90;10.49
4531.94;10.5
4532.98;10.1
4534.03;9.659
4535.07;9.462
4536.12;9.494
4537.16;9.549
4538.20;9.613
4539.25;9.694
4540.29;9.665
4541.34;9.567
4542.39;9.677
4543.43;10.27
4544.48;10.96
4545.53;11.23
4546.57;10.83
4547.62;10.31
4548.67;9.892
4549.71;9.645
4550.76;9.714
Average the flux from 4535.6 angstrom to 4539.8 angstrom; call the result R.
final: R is 9.61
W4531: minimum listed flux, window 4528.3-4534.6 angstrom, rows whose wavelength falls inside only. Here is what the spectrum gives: 9.659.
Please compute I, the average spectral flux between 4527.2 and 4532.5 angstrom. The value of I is 10.2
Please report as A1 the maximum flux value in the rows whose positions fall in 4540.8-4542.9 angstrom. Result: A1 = 9.677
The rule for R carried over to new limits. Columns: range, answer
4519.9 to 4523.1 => 10.1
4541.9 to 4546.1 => 10.6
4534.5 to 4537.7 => 9.53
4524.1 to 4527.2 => 10.5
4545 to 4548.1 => 10.8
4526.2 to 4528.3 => 9.85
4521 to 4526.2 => 10.6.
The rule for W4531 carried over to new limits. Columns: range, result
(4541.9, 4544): 9.677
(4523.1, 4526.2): 10.48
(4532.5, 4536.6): 9.462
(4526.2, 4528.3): 9.778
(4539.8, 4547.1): 9.567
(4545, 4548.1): 10.31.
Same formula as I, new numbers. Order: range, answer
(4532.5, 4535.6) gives 9.71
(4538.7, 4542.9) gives 9.63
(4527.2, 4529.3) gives 9.84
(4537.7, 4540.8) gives 9.66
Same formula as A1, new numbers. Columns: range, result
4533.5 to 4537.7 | 9.659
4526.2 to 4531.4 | 10.49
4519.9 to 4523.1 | 10.43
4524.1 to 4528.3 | 10.96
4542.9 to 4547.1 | 11.23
